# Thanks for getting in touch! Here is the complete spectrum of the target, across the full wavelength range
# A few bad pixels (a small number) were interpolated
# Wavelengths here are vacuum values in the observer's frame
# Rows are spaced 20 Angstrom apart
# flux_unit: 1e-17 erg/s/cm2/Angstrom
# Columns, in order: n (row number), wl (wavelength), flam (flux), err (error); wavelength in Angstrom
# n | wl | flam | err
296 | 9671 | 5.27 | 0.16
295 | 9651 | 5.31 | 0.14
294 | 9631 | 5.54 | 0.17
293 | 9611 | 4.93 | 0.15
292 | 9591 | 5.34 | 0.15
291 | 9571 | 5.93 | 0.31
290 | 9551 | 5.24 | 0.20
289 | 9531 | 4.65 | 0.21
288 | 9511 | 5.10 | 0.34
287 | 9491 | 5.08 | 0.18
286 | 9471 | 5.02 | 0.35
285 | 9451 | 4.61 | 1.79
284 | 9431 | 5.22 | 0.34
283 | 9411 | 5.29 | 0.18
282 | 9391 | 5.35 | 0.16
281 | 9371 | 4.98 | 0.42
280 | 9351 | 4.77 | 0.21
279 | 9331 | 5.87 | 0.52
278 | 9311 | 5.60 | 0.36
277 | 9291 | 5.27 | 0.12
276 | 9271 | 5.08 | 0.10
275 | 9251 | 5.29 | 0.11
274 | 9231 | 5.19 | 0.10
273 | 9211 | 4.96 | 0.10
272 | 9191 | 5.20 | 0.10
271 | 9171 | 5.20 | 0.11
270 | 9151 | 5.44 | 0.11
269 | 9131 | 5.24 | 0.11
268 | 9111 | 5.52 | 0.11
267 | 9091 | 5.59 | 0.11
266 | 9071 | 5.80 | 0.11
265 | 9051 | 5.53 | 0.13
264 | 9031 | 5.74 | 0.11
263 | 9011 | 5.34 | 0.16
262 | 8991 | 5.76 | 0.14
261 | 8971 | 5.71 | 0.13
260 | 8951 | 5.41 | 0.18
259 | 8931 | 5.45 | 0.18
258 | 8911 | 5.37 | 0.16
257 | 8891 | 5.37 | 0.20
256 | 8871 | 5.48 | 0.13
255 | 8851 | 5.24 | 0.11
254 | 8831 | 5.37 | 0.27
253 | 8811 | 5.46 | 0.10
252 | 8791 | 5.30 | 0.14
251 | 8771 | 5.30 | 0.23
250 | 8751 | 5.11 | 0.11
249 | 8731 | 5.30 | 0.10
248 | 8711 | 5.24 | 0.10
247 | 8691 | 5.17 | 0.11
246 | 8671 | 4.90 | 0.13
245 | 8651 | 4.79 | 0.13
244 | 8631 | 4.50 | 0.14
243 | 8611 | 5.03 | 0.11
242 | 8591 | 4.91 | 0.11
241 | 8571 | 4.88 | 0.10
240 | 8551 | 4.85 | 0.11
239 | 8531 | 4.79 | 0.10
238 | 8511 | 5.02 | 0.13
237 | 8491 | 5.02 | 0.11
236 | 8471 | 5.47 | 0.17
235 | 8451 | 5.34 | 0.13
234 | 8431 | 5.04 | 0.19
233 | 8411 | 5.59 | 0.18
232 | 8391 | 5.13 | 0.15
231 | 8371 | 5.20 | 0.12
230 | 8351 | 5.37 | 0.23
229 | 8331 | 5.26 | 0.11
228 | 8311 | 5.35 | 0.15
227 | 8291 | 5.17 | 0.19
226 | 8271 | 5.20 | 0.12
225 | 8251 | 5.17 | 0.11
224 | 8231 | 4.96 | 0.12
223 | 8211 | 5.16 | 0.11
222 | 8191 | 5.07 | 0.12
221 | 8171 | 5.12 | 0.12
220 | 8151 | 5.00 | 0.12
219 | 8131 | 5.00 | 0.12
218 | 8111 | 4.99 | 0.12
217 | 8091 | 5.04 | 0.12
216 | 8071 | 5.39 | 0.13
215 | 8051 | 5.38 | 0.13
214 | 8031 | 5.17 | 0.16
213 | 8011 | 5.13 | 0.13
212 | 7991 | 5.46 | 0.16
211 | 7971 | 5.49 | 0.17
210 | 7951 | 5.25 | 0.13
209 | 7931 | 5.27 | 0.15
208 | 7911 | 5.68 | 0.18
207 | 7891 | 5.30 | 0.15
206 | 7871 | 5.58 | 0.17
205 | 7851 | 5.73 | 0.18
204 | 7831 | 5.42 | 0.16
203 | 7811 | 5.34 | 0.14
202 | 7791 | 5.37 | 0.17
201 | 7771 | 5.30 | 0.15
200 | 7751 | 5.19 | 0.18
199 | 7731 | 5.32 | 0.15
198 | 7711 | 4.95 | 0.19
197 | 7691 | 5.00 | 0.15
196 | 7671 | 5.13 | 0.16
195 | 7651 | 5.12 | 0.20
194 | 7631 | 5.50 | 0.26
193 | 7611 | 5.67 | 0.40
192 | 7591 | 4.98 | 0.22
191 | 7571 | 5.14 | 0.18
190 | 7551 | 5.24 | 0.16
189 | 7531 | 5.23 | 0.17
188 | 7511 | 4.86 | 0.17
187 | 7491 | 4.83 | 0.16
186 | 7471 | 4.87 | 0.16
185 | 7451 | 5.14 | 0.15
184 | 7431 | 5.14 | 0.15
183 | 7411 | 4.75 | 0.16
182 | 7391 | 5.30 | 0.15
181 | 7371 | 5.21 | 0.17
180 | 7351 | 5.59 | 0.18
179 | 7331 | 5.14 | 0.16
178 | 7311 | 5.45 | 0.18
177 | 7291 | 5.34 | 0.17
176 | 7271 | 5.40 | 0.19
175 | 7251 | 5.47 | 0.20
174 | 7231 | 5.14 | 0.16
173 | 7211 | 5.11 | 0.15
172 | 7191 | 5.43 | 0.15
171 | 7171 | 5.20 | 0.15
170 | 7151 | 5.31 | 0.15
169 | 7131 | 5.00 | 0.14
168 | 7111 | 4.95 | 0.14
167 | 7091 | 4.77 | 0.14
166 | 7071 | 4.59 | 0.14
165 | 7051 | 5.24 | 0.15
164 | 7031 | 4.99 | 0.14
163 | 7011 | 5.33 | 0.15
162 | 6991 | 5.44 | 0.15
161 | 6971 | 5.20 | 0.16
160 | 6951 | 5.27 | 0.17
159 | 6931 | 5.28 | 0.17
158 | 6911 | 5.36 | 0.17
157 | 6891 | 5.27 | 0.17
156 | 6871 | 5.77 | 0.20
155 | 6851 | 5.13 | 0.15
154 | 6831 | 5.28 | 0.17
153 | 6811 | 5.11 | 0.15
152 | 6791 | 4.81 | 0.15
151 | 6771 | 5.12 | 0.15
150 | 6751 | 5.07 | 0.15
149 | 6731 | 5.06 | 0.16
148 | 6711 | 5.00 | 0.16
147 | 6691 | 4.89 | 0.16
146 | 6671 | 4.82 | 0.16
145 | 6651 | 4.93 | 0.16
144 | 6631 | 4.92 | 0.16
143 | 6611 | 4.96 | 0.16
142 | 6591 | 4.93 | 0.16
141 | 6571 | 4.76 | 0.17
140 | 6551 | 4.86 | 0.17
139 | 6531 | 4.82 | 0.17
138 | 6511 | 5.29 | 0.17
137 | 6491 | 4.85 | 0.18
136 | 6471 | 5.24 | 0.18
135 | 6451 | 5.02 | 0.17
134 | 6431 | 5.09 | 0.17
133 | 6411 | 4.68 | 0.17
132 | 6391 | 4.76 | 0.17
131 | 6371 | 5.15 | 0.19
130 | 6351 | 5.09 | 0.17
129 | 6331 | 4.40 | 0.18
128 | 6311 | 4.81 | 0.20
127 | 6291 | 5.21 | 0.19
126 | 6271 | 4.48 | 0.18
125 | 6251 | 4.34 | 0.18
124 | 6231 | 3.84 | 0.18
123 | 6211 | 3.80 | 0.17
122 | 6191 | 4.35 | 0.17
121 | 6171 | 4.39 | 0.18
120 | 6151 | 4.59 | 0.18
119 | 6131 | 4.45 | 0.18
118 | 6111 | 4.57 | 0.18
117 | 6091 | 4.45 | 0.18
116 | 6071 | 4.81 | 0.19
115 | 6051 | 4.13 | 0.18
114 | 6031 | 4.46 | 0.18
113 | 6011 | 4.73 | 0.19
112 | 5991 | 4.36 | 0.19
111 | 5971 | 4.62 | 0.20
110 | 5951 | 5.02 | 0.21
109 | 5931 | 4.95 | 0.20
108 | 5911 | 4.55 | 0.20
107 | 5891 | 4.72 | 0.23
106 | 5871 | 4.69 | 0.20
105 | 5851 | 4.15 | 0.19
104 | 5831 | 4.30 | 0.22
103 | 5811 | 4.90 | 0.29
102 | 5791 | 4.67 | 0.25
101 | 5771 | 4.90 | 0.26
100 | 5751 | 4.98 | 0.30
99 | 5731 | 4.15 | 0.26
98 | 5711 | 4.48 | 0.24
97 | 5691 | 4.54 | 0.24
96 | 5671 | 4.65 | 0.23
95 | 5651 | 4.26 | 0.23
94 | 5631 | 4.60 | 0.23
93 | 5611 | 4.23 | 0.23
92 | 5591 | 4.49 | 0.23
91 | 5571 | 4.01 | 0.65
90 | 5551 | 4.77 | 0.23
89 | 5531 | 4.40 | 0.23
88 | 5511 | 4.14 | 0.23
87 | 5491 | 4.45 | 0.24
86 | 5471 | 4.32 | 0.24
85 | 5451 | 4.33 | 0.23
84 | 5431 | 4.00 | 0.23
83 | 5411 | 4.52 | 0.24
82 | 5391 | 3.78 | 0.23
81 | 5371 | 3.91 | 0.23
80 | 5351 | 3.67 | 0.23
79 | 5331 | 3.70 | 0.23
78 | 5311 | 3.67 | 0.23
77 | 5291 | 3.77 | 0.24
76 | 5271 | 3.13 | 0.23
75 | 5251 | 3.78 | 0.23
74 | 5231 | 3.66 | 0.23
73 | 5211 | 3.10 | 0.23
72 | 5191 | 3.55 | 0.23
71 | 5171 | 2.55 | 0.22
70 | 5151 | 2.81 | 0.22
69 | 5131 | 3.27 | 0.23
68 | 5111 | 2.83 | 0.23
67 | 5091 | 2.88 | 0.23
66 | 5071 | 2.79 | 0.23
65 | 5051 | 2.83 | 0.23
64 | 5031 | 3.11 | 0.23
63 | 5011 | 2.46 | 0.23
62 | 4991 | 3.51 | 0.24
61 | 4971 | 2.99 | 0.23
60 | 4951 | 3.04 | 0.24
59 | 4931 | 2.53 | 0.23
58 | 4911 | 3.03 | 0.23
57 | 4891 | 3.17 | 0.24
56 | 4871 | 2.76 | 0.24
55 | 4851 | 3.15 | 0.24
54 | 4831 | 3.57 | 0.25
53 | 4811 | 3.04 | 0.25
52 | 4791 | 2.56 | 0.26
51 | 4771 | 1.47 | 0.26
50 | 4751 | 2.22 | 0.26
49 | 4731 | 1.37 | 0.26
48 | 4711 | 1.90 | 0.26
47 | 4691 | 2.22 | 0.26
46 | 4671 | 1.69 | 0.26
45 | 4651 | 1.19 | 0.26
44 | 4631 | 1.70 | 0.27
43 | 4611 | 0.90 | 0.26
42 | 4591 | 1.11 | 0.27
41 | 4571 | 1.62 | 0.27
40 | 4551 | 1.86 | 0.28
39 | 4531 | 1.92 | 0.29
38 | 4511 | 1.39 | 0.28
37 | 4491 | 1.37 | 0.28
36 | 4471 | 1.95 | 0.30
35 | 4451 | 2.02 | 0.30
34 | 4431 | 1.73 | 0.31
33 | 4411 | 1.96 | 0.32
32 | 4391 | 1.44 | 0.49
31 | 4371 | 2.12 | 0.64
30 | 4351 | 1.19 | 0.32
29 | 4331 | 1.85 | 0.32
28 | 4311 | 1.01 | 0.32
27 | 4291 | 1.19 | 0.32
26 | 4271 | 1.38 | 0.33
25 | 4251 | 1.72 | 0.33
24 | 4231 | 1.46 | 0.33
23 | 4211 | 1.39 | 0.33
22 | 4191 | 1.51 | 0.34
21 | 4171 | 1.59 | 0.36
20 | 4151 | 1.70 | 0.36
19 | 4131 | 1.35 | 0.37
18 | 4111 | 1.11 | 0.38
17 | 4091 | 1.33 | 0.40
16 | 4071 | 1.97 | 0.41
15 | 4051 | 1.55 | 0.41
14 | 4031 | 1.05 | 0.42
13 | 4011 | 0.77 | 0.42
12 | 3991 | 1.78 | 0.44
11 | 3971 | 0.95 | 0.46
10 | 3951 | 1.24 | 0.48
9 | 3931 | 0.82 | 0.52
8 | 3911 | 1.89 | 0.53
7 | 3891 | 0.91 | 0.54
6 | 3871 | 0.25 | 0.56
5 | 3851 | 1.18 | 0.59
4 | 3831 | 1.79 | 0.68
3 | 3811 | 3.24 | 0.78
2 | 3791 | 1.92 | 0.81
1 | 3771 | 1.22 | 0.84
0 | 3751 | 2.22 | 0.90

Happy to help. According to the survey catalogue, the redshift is 0.201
